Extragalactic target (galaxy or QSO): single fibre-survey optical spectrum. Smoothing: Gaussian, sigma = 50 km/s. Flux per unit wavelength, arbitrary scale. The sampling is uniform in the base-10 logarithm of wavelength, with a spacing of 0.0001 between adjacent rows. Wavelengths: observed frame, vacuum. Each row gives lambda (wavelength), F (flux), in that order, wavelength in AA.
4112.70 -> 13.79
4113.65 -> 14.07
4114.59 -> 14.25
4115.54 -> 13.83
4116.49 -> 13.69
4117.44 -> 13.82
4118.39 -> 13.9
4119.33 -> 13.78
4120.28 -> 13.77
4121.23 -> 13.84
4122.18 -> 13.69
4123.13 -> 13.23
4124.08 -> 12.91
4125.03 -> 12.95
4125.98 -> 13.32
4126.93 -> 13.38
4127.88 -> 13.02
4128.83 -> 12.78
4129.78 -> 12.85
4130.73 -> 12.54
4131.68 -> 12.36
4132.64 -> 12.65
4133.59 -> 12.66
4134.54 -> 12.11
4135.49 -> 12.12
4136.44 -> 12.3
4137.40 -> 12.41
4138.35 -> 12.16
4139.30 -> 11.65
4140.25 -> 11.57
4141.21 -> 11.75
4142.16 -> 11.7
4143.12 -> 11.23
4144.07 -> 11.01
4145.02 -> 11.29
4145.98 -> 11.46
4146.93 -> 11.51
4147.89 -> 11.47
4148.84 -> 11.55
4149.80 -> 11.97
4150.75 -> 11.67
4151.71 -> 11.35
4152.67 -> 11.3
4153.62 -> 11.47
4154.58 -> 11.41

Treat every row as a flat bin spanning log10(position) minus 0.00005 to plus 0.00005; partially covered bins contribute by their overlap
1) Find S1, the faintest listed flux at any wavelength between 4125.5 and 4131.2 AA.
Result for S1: 12.54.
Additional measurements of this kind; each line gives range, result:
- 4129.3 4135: 12.11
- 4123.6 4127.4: 12.91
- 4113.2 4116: 13.83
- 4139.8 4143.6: 11.23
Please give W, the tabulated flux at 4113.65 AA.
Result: 14.07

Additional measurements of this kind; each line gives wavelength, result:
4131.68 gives 12.36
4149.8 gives 11.97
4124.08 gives 12.91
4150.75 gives 11.67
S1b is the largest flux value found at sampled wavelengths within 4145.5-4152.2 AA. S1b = 11.97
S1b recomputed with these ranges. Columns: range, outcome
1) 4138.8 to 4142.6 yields 11.75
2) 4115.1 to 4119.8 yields 13.9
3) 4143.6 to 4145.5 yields 11.29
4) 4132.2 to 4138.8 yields 12.66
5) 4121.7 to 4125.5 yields 13.69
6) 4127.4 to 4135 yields 13.02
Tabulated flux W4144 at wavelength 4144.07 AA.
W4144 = 11.01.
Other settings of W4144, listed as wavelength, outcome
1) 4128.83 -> 12.78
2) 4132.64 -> 12.65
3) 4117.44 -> 13.82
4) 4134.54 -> 12.11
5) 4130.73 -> 12.54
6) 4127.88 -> 13.02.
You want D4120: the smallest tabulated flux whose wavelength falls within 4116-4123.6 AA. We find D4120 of 13.23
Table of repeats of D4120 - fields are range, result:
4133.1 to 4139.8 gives 11.65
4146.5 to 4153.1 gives 11.3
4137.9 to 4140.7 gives 11.57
